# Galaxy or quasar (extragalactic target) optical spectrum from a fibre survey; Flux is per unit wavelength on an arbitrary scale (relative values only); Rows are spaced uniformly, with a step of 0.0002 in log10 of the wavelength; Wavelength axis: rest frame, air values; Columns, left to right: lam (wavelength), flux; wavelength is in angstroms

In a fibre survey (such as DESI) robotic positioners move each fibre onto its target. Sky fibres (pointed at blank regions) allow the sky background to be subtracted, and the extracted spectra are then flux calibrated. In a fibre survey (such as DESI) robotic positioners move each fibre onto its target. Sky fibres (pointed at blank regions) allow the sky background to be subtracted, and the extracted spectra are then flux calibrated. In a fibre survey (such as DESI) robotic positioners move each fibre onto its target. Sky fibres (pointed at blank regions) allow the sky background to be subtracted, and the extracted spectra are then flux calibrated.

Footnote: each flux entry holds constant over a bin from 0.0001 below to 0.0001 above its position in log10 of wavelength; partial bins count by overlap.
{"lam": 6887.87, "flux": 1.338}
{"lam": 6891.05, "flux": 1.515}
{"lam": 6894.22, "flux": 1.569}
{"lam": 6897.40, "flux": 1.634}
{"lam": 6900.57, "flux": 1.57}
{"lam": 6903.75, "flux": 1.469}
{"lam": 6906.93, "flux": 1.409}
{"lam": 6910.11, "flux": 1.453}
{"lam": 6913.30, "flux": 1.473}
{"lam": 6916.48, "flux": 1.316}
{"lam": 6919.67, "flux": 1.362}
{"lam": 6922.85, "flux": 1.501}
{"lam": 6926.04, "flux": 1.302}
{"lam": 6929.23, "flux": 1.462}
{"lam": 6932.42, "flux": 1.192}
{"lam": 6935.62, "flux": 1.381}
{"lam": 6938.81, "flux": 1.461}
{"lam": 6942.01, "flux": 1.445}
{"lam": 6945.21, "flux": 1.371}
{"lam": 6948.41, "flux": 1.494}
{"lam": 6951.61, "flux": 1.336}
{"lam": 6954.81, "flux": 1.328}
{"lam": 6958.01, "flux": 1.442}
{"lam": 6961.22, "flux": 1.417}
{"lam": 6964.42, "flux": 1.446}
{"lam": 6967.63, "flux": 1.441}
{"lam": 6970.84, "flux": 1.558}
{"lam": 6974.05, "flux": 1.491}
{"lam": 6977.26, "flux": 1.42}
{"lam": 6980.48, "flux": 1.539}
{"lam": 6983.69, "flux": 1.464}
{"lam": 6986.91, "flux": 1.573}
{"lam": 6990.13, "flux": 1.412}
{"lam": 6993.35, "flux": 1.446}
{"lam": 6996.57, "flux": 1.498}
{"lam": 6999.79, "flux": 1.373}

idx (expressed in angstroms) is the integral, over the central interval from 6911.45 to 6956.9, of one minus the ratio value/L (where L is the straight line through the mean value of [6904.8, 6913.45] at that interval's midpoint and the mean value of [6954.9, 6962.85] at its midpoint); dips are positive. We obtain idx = 1.2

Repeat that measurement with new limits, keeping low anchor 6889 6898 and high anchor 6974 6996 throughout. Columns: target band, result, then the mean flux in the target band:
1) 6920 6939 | 1.8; 1.38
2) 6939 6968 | 1.7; 1.41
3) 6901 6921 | 1.5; 1.42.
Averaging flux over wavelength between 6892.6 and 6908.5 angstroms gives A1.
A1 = 1.53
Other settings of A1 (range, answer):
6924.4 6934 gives 1.32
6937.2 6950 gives 1.44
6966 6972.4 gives 1.5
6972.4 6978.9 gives 1.46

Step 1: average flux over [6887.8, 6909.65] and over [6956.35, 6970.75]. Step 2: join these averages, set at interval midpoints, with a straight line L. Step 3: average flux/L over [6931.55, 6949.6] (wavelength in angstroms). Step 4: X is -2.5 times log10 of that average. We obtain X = 0.057 mag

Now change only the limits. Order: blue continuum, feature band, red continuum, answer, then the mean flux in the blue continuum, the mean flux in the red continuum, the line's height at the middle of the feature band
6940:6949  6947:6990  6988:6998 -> -0.01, 1.43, 1.46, 1.44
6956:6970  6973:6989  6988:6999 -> -0.04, 1.44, 1.45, 1.45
